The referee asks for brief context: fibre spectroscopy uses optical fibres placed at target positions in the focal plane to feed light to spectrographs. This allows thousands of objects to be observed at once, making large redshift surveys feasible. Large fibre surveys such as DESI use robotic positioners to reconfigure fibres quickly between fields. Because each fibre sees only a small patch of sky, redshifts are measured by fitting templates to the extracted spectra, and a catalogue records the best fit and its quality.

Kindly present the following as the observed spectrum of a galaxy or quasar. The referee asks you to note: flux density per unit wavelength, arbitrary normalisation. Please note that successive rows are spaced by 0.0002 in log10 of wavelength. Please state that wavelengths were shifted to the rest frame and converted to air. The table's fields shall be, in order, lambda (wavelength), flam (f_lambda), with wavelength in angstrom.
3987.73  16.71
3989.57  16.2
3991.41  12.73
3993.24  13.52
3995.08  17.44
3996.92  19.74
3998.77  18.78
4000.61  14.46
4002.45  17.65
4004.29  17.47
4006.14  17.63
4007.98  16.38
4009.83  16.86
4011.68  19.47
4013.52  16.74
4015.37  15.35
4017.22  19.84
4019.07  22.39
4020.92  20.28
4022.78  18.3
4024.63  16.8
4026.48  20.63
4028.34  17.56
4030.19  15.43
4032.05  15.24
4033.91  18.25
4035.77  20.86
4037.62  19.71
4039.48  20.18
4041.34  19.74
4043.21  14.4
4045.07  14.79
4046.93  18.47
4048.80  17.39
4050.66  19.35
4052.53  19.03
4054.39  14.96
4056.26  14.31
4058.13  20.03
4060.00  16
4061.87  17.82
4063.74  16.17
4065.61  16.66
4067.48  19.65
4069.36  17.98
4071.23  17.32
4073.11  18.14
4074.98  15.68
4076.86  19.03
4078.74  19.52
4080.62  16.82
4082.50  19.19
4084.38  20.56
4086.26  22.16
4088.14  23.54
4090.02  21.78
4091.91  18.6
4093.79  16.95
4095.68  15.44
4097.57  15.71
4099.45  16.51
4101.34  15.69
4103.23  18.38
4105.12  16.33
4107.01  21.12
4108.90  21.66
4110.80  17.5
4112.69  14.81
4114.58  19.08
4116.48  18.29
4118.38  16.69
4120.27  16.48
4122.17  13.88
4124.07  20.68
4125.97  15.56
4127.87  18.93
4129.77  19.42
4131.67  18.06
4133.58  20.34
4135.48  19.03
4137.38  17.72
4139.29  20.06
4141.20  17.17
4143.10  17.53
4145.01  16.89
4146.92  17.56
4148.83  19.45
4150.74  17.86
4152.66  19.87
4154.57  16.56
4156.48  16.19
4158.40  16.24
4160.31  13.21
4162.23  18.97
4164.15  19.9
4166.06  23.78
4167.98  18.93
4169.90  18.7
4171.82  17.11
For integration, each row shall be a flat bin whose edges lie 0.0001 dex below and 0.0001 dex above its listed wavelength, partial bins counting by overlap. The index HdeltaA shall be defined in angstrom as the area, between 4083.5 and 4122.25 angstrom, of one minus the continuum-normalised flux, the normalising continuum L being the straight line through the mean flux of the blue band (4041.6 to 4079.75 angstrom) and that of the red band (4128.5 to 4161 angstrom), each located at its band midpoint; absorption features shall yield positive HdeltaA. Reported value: -1.4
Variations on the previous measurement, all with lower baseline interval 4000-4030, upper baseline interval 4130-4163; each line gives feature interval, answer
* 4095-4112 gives 0.28 angstrom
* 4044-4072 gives 0.95 angstrom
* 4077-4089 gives -1.54 angstrom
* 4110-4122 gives 0.63 angstrom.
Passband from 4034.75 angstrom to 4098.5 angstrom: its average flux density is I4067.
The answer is 18.2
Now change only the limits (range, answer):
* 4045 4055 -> 17.6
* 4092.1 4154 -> 17.8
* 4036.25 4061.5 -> 17.6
